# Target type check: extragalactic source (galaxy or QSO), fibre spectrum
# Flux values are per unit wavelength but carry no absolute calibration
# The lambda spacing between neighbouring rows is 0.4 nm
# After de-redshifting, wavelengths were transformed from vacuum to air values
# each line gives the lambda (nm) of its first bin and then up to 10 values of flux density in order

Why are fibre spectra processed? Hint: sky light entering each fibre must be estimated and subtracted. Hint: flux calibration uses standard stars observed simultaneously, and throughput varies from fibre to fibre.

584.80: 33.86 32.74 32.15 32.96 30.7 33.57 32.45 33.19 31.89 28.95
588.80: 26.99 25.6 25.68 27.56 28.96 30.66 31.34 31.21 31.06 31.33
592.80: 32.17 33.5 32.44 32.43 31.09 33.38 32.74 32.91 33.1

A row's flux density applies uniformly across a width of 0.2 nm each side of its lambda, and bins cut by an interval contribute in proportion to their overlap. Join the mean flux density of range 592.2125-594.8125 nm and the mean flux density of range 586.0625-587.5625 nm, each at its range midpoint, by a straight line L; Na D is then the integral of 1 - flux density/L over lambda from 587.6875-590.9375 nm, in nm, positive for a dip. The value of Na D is 0.40 nm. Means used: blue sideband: 32.4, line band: 28.4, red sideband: 32.3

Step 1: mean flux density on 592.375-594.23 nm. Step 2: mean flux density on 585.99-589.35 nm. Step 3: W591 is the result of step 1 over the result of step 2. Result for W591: 1.06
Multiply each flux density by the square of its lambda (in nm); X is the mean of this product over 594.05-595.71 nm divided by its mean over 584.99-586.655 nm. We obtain 1.04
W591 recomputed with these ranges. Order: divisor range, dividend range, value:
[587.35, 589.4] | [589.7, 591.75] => 1.01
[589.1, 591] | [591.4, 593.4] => 1.15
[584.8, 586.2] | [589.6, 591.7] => 0.90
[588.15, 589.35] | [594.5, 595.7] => 1.20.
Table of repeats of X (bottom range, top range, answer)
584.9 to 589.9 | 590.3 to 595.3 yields 1.06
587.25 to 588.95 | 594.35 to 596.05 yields 1.10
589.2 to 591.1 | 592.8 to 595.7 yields 1.18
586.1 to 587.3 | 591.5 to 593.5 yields 1.01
